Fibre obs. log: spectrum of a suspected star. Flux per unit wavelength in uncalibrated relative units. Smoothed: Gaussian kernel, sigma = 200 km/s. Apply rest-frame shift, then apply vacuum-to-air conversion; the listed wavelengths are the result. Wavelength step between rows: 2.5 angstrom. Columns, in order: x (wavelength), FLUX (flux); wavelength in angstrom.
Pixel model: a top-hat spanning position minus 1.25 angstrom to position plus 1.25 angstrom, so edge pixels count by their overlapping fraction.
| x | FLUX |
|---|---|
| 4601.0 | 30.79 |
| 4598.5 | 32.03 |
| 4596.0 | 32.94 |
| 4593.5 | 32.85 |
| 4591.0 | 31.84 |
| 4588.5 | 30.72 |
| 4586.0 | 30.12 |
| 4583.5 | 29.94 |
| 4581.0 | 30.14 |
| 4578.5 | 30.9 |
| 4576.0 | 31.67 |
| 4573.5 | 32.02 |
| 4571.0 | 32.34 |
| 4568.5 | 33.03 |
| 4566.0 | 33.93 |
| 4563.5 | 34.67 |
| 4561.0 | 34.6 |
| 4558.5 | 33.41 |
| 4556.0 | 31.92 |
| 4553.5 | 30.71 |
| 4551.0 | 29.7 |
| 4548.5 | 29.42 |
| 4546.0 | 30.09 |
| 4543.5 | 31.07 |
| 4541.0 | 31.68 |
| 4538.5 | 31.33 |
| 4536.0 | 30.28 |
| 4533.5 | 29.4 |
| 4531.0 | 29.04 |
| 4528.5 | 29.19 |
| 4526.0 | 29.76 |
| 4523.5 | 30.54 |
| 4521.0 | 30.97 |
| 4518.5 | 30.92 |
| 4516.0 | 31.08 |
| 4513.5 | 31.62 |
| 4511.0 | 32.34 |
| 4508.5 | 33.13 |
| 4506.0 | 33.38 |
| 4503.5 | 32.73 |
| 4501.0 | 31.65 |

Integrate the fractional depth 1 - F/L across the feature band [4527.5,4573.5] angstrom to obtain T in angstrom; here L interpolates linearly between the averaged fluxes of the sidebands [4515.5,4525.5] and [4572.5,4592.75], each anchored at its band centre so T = -0.9 angstrom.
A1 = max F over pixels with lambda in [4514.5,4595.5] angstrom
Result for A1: 34.67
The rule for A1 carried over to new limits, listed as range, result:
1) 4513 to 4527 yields 31.62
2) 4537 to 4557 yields 31.92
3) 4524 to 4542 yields 31.68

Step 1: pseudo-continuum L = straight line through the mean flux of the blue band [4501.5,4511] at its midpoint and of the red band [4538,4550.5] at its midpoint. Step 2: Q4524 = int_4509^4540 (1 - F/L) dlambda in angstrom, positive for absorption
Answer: 1.2 angstrom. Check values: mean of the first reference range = 32.9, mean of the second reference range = 30.6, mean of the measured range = 30.6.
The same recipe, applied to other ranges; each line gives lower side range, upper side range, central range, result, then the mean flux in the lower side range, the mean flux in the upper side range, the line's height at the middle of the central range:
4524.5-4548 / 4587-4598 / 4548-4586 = -0.84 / 30.2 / 32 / 31.2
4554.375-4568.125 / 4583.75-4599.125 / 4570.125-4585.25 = 0.66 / 33.6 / 31.6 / 32.5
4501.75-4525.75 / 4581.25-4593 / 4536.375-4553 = 0.42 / 31.8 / 30.8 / 31.3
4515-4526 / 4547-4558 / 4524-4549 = 0.43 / 30.7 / 30.6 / 30.7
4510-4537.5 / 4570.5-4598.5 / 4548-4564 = -0.57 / 30.5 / 31.4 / 31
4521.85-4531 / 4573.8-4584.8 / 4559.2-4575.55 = -1.50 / 29.8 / 30.8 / 30.6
